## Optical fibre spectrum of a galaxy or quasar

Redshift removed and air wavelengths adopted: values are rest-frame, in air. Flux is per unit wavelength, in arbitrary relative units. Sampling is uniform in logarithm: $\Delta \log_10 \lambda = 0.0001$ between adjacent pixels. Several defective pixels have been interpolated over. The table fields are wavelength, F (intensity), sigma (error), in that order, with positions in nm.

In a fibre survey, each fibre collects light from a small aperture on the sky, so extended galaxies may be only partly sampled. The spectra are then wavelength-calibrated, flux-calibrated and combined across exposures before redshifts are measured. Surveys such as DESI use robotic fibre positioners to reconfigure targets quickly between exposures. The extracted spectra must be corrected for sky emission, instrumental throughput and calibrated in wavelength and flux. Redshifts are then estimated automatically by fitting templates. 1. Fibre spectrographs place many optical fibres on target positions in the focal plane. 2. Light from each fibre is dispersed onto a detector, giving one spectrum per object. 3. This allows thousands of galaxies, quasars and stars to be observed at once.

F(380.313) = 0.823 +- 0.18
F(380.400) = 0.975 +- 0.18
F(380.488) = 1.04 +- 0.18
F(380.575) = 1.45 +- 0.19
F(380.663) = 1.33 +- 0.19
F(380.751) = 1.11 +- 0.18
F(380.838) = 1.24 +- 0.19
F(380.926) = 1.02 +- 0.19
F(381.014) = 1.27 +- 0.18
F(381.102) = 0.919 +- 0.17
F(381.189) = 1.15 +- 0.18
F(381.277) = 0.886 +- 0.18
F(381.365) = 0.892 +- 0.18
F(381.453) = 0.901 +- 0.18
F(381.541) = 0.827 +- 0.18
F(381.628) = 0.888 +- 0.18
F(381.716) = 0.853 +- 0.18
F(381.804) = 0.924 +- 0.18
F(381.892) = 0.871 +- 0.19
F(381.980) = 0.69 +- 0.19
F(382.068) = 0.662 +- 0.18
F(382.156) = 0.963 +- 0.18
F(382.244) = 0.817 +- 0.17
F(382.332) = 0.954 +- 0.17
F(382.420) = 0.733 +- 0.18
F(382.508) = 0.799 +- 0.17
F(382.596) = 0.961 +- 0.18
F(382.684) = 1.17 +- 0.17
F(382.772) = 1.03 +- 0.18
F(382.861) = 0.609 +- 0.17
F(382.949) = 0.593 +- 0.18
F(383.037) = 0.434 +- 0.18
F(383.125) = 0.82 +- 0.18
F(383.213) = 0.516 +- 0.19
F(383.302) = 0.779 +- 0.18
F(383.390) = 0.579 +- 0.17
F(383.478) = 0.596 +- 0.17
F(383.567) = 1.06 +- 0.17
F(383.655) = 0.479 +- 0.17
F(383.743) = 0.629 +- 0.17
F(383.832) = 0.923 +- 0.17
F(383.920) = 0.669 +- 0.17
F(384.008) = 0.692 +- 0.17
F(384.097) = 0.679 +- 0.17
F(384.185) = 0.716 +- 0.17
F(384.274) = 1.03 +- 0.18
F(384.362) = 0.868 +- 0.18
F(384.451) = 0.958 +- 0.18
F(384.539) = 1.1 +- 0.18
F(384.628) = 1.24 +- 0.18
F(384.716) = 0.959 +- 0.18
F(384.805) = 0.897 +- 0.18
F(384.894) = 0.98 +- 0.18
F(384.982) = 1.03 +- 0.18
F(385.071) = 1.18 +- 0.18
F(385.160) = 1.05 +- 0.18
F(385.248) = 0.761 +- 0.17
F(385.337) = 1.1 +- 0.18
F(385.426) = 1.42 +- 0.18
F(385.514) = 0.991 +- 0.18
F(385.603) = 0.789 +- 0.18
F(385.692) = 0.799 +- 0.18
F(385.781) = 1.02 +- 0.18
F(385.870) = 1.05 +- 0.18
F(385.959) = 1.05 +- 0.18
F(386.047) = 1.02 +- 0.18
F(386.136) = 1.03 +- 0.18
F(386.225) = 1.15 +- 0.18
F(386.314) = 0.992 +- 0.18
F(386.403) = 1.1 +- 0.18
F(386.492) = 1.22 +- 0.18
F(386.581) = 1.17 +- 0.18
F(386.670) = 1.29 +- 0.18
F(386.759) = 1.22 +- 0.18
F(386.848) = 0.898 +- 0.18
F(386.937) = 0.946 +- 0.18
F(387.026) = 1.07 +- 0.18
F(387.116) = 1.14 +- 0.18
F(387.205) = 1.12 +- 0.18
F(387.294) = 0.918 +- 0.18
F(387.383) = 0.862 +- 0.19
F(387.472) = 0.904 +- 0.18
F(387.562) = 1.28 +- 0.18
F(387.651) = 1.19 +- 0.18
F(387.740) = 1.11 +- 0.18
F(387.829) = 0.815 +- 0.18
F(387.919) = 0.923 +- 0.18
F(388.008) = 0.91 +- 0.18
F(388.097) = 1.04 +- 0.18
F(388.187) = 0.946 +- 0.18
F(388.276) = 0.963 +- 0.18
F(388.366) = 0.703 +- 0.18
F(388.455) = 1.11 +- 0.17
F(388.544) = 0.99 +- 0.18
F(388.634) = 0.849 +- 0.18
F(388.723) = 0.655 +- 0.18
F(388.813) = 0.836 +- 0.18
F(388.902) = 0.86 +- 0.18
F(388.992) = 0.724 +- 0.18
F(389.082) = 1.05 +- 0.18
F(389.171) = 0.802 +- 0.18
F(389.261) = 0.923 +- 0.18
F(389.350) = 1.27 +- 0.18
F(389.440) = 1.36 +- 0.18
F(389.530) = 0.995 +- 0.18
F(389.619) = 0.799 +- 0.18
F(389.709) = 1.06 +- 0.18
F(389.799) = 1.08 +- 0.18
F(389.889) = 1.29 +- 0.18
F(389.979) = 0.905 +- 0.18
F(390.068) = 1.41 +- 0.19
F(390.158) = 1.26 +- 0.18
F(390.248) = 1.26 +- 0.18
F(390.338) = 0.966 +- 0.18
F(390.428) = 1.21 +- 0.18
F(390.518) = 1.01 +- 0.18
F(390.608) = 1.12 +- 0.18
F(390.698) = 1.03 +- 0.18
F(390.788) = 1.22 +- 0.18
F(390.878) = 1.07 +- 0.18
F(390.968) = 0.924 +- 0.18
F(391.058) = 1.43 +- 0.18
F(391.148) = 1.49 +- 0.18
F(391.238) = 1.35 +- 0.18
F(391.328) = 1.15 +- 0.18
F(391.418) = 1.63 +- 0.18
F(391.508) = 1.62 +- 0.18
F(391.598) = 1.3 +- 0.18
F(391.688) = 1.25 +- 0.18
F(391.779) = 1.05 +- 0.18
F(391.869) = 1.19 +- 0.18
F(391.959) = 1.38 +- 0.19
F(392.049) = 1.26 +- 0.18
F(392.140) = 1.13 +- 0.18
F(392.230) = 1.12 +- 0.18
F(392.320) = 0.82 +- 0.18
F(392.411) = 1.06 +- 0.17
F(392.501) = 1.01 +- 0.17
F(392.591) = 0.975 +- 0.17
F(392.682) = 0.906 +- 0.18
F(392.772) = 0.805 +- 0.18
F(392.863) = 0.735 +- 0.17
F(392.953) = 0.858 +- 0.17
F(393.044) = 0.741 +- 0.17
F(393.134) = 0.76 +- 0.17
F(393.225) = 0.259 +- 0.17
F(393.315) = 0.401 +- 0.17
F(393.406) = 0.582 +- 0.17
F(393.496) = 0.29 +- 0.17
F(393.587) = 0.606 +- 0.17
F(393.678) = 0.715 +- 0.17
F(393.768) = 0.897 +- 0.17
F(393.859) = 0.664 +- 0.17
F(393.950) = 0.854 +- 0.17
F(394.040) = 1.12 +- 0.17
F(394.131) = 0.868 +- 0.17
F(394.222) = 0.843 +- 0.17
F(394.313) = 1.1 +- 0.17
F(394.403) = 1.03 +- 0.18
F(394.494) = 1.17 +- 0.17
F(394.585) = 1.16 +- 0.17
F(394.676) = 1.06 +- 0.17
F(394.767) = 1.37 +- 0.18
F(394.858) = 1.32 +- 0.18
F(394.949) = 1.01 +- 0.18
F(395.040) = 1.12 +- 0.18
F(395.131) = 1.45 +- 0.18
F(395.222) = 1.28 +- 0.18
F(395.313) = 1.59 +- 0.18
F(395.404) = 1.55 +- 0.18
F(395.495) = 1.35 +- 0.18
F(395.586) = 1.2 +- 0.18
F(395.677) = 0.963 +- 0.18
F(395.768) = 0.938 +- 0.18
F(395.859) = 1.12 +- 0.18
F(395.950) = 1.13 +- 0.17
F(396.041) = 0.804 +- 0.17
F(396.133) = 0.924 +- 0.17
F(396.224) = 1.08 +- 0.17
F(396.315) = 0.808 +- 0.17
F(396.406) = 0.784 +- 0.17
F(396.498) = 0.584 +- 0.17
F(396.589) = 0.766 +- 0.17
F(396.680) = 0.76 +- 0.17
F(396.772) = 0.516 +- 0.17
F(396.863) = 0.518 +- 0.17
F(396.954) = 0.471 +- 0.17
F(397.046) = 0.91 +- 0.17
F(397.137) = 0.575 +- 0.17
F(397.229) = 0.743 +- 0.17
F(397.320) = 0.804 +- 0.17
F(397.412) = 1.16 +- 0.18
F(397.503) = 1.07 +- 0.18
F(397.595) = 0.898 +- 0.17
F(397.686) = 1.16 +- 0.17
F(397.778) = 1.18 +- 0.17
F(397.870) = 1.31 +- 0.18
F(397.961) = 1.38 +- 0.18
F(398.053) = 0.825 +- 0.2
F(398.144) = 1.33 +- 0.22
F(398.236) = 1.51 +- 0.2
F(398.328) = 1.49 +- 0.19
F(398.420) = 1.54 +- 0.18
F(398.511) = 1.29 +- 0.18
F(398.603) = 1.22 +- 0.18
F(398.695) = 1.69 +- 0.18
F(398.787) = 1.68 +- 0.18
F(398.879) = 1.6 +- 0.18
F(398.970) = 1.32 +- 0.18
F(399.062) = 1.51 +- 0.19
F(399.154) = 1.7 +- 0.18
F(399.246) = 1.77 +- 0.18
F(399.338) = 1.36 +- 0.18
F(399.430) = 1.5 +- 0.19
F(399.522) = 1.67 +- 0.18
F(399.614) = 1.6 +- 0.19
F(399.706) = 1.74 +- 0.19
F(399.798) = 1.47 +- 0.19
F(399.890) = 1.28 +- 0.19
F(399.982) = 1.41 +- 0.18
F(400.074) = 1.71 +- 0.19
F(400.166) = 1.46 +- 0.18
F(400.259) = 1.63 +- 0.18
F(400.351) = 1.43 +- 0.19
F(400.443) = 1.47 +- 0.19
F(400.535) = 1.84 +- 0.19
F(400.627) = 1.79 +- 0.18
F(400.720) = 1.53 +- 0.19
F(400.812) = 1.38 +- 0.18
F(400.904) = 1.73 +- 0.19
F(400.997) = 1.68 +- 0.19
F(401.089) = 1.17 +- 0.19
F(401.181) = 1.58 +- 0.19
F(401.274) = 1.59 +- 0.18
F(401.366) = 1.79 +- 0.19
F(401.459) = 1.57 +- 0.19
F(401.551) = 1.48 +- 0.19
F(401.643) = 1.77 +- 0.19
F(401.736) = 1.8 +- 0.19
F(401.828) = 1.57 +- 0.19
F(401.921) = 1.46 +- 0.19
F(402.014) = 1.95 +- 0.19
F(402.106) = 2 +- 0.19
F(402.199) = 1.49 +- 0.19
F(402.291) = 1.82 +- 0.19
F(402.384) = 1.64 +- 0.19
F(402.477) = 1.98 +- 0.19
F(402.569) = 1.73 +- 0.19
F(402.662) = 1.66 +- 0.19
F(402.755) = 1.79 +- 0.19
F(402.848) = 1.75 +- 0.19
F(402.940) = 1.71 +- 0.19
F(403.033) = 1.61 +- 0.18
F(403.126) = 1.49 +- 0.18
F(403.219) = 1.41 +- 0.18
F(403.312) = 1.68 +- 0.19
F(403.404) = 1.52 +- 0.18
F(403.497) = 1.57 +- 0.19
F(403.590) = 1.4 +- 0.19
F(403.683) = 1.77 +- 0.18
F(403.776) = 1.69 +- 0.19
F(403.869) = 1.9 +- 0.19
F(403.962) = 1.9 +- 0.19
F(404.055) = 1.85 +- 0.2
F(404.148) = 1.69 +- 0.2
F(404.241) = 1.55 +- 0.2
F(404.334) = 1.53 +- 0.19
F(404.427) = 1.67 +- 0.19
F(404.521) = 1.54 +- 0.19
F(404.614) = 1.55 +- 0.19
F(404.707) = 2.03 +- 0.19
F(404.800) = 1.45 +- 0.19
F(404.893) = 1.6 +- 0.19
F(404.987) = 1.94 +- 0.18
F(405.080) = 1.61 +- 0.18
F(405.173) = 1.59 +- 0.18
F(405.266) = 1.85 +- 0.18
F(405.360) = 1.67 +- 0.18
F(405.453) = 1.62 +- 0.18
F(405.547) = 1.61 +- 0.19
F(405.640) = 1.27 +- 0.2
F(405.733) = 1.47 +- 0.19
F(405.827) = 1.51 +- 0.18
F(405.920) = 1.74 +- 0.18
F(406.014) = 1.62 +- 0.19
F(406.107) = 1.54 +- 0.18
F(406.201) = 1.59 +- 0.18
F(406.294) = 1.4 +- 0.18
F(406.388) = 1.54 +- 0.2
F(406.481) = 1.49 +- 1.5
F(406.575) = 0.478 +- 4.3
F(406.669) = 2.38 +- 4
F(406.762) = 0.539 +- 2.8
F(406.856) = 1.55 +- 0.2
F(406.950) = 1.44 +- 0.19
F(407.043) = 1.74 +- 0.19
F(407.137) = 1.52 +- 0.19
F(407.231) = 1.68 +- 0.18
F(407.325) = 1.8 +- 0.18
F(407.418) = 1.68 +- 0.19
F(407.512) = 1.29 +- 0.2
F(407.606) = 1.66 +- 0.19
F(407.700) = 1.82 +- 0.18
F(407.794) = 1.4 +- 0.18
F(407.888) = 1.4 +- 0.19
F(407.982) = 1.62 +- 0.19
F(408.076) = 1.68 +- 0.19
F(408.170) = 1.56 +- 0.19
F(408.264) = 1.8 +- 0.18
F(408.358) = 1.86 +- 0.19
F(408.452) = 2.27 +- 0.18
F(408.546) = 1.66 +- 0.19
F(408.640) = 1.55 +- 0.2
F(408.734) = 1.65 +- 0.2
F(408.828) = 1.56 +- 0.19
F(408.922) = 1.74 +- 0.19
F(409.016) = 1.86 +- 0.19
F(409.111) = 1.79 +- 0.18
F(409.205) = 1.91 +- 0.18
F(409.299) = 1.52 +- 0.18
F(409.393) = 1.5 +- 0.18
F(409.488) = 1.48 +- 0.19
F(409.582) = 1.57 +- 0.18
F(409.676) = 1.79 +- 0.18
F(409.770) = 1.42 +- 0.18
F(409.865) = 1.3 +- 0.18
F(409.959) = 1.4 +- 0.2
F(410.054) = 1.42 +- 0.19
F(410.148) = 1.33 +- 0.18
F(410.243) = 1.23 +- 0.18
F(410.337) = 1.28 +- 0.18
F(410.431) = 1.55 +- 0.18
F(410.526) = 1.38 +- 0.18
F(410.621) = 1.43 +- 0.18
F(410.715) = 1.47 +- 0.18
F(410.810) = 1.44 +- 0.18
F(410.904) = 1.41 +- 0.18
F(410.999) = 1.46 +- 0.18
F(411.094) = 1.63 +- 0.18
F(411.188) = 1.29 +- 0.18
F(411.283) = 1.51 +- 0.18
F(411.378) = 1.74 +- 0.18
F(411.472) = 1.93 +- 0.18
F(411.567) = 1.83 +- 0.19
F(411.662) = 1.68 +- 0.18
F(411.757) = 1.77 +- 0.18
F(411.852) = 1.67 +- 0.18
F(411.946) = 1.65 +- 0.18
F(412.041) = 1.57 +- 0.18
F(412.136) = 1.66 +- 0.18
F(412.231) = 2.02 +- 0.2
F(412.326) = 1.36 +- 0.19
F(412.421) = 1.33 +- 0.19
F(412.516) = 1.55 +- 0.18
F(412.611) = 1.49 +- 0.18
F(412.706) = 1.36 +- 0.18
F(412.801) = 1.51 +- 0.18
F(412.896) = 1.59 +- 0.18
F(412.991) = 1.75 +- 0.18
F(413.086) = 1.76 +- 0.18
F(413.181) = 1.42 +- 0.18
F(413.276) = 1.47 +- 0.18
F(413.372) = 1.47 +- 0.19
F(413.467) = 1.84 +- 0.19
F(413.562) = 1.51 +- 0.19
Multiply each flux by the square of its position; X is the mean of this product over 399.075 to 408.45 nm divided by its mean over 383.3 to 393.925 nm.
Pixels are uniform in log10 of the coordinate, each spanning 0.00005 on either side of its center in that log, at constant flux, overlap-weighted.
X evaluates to 1.76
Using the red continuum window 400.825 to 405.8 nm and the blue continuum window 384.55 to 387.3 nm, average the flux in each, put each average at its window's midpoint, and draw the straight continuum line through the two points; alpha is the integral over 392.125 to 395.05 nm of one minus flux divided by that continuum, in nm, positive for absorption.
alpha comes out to 0.96 nm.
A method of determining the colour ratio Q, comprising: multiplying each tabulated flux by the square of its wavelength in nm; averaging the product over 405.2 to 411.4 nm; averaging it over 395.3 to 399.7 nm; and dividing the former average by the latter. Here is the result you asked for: 1.41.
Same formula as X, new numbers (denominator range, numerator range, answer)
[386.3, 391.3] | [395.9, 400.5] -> 1.21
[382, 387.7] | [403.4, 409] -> 1.93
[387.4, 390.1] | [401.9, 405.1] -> 1.84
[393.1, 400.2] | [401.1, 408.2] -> 1.51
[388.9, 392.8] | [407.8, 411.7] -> 1.54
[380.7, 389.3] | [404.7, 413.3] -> 1.91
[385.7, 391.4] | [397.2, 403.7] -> 1.53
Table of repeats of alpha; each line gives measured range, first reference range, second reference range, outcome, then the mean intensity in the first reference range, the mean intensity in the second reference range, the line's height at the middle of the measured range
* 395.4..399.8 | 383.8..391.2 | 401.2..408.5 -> 0.704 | 1.02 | 1.63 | 1.38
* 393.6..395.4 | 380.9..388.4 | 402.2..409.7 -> 0.242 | 0.932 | 1.63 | 1.25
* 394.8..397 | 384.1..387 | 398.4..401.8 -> 0.625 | 1.03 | 1.56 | 1.41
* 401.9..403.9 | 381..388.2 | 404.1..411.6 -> -0.346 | 0.932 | 1.57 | 1.44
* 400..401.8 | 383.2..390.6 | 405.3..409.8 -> -0.262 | 0.981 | 1.59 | 1.39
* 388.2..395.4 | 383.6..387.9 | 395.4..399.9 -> 0.303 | 0.99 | 1.17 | 1.08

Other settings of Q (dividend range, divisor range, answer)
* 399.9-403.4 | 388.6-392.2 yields 1.53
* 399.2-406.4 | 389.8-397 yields 1.67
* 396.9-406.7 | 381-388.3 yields 1.78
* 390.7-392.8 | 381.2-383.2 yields 1.49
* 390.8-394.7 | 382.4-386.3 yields 1.17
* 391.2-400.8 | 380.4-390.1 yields 1.26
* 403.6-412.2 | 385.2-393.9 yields 1.72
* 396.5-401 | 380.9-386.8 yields 1.54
